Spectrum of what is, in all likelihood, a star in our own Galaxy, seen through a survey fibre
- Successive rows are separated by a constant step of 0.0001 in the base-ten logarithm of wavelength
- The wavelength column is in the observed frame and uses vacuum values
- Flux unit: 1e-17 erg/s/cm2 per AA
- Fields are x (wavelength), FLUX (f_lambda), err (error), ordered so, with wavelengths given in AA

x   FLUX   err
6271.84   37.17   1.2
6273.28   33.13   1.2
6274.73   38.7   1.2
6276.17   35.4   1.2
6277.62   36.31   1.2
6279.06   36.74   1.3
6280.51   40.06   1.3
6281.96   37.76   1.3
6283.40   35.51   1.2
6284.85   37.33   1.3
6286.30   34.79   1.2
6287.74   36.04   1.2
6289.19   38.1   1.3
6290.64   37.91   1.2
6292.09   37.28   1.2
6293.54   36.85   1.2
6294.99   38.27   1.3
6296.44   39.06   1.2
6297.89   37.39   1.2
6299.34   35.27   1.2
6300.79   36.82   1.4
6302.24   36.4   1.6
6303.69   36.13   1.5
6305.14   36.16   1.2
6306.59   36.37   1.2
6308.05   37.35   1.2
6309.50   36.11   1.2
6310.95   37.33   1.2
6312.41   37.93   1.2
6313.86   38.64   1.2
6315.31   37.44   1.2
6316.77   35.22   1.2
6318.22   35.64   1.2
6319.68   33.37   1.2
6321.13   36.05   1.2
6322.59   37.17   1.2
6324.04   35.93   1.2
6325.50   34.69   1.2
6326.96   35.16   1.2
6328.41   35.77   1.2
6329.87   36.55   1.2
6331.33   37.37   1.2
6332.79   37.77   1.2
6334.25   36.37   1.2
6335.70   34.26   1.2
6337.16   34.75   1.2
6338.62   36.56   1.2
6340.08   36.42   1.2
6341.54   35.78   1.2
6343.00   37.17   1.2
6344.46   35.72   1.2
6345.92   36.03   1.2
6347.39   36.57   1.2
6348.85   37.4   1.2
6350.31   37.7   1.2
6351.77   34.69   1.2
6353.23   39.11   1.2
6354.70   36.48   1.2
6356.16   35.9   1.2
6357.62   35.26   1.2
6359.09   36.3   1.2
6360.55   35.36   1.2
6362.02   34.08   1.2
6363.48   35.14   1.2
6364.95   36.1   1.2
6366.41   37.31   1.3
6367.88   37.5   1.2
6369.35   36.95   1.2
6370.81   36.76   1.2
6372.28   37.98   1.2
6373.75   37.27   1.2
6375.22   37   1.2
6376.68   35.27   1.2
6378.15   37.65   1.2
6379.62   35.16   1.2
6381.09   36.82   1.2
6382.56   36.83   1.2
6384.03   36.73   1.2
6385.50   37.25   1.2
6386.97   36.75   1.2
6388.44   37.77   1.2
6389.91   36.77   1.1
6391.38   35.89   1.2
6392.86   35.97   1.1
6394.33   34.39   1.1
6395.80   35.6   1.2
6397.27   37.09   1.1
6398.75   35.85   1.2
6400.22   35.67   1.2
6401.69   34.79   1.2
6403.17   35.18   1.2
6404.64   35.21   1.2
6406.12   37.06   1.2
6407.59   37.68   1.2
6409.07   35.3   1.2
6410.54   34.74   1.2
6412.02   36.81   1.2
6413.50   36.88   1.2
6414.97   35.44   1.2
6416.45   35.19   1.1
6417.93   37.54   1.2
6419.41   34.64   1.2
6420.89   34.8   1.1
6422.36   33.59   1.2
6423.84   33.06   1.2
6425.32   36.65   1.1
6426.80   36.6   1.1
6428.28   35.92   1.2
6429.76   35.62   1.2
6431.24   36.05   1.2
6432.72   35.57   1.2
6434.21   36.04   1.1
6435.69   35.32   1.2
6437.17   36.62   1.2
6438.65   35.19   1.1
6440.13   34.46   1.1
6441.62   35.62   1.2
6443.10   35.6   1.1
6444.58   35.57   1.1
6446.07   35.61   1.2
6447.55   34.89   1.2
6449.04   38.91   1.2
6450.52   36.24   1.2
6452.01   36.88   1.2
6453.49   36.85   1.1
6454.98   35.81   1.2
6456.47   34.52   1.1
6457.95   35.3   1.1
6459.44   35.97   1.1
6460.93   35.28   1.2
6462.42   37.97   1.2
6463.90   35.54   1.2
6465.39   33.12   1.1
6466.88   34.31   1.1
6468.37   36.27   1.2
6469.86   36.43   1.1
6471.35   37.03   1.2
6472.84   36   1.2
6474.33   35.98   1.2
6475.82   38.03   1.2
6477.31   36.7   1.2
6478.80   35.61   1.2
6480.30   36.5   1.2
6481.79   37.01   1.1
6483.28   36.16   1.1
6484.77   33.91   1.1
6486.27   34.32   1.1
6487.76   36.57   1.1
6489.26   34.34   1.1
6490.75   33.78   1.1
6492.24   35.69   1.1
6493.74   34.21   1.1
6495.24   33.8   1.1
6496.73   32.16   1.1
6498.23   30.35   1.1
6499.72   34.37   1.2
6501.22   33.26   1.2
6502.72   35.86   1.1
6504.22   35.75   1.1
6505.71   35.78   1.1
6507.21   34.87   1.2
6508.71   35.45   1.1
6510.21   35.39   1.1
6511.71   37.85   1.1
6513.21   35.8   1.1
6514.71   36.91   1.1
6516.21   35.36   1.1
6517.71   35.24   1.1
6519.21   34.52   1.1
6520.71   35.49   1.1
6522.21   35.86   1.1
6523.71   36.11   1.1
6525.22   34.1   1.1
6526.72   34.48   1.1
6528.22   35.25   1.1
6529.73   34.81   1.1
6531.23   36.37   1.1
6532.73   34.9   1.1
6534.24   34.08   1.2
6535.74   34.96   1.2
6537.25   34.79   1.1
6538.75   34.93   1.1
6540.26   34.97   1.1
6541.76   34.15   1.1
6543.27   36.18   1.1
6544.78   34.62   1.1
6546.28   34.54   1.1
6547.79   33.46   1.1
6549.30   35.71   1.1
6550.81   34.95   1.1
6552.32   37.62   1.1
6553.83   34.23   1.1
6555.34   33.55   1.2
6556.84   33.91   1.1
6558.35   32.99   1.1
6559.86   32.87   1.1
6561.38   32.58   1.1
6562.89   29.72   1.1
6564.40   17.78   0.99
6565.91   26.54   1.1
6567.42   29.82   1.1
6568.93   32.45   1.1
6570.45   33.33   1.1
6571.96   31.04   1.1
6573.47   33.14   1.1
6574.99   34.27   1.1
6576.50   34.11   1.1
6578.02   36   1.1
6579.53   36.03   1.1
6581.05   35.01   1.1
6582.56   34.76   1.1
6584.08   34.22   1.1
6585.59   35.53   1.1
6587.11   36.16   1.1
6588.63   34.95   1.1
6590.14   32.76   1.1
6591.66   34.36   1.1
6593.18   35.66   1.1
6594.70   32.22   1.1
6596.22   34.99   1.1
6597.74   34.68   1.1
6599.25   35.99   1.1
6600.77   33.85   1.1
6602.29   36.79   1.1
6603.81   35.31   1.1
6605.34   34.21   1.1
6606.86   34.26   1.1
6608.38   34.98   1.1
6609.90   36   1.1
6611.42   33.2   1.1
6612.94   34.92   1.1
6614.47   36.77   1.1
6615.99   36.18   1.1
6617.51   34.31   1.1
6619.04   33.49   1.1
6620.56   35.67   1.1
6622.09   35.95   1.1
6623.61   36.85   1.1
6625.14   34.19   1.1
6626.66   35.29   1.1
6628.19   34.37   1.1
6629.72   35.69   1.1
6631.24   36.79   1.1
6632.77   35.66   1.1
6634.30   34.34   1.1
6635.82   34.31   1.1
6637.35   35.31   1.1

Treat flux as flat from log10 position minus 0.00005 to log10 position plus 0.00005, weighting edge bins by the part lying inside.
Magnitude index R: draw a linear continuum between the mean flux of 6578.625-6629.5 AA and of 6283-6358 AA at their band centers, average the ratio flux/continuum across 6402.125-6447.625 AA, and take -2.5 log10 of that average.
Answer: 0.01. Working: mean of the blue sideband 36.5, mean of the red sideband 35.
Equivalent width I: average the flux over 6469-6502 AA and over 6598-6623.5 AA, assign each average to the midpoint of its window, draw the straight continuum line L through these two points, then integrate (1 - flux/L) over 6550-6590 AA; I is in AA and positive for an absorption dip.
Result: 2.5 AA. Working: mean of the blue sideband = 35.1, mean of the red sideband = 35.2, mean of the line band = 33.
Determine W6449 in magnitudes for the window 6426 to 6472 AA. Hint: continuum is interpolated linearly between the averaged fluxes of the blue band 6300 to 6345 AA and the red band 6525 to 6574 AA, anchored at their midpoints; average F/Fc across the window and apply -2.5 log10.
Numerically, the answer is -0.04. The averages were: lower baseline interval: 36.3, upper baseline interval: 33.3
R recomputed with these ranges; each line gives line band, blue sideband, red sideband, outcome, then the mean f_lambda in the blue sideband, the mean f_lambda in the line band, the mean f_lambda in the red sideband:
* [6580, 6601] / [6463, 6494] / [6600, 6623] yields 0.01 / 35.6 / 34.7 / 35.1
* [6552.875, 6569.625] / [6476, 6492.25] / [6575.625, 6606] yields 0.15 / 35.6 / 30.7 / 34.9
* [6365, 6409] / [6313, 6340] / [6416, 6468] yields -0.02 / 36.1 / 36.5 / 35.6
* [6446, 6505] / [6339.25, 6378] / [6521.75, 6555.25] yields 0.00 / 36.5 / 35.4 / 35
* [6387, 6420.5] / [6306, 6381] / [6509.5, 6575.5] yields -0.01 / 36.4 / 36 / 33.9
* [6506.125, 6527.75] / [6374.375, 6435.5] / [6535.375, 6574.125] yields -0.06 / 36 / 35.5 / 32.9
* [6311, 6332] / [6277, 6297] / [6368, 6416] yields 0.02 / 37.3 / 36.2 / 36.3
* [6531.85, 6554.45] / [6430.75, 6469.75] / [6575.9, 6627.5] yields 0.01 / 35.8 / 34.9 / 35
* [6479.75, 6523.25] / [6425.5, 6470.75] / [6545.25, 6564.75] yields -0.02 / 35.8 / 35.1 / 32.9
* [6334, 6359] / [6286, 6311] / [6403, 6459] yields 0.01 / 36.9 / 36.2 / 35.8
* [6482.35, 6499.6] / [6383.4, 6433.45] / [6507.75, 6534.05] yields 0.04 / 35.9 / 34.2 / 35.5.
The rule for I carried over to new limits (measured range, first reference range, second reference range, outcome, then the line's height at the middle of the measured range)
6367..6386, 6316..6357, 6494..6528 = -0.53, 35.9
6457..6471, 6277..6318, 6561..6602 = -0.36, 34.7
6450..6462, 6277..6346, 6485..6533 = -0.17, 35.4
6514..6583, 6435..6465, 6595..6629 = 2.96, 35.4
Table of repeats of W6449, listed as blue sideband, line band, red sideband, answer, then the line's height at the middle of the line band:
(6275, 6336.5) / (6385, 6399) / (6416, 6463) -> -0.008 mag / 36.1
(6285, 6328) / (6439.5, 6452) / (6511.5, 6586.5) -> -0.025 mag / 35.1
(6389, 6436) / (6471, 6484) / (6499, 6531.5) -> -0.031 mag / 35.5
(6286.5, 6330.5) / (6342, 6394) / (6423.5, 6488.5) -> -0.006 mag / 36.3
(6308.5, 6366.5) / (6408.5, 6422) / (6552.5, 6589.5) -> -0.018 mag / 35.1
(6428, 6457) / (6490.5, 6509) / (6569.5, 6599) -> 0.032 mag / 35.3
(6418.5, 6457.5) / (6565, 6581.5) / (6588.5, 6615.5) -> 0.072 mag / 34.9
